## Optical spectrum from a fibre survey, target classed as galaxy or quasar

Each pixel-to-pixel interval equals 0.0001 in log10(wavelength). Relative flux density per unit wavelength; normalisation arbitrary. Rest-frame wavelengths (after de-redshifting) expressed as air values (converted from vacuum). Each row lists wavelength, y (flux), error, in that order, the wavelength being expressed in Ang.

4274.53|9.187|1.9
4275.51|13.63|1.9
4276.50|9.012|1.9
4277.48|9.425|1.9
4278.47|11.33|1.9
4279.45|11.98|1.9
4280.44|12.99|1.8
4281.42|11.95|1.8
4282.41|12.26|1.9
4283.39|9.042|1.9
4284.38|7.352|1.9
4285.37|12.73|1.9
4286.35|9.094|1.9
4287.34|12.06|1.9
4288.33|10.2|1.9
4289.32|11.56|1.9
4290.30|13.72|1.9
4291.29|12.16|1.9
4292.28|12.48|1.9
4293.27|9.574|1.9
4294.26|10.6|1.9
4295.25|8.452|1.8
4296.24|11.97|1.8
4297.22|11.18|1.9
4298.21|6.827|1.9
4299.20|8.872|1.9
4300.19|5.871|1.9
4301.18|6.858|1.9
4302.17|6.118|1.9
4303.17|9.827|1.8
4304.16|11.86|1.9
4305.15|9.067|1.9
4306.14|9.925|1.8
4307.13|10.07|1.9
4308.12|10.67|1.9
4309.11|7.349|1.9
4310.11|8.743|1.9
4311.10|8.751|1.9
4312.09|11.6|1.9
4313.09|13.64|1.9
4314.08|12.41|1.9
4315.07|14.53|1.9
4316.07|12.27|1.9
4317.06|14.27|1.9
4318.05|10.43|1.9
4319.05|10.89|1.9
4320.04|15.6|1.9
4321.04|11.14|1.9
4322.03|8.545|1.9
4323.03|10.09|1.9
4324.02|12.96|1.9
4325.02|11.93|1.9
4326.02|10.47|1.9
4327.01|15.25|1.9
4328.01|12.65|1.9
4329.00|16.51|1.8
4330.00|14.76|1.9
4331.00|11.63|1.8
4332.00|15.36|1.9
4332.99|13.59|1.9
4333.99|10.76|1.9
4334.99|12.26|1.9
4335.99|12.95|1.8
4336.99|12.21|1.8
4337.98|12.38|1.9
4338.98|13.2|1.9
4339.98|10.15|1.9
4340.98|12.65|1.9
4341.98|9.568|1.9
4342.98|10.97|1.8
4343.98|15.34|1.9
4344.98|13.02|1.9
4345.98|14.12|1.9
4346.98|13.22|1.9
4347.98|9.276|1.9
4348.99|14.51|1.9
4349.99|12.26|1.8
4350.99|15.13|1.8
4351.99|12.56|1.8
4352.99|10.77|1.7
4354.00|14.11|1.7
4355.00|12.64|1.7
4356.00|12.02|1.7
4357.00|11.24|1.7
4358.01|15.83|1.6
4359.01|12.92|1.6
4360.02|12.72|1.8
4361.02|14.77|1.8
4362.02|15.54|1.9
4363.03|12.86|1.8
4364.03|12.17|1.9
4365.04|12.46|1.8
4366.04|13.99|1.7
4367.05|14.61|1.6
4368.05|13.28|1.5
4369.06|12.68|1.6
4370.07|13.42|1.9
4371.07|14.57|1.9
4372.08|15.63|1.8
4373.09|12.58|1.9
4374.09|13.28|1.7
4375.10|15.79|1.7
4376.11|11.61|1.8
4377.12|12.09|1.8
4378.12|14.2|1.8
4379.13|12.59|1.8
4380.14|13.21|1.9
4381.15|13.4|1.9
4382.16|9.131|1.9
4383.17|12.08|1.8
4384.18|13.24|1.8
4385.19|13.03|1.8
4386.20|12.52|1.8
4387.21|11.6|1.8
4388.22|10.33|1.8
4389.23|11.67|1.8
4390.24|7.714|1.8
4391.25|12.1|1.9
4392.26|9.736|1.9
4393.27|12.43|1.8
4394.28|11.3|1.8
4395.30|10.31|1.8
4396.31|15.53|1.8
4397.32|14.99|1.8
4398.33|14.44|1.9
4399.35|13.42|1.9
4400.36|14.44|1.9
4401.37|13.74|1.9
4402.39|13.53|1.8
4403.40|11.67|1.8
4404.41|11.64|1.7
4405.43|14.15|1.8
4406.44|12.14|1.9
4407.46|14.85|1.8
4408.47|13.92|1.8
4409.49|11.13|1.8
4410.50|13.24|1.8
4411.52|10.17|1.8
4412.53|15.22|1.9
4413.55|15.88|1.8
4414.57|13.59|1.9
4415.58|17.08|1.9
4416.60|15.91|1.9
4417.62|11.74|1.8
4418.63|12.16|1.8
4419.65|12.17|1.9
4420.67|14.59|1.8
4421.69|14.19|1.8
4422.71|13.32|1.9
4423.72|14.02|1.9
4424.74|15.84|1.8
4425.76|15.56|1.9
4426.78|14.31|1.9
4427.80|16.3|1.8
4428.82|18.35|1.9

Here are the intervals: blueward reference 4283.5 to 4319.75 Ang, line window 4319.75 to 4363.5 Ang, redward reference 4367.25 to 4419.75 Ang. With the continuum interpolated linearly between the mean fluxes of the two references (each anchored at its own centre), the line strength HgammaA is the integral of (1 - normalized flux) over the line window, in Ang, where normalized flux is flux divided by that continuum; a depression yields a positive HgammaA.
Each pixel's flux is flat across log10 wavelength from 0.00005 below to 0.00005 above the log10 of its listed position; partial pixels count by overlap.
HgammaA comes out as -4.79 Ang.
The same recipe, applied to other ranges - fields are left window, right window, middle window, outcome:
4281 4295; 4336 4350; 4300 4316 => 2.1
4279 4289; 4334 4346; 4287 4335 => 1.8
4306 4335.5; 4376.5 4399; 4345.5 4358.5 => -0.9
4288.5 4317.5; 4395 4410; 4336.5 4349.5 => -0.9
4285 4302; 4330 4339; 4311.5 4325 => -0.5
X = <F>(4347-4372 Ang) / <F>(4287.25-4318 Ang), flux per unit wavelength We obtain 1.27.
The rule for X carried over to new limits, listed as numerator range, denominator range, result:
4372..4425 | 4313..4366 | 1.02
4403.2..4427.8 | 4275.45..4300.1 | 1.29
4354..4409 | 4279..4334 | 1.16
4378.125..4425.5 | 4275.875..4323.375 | 1.23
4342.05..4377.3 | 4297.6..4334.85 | 1.19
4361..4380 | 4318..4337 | 1.08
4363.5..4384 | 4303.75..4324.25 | 1.18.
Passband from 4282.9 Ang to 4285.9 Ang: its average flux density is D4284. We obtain 9.71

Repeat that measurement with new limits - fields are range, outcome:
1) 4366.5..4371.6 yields 13.7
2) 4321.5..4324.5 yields 10.5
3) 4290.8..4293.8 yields 11.4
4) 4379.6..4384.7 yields 12.2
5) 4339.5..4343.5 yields 10.9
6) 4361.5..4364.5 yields 13.6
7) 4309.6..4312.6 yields 9.67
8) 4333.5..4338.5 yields 12.1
